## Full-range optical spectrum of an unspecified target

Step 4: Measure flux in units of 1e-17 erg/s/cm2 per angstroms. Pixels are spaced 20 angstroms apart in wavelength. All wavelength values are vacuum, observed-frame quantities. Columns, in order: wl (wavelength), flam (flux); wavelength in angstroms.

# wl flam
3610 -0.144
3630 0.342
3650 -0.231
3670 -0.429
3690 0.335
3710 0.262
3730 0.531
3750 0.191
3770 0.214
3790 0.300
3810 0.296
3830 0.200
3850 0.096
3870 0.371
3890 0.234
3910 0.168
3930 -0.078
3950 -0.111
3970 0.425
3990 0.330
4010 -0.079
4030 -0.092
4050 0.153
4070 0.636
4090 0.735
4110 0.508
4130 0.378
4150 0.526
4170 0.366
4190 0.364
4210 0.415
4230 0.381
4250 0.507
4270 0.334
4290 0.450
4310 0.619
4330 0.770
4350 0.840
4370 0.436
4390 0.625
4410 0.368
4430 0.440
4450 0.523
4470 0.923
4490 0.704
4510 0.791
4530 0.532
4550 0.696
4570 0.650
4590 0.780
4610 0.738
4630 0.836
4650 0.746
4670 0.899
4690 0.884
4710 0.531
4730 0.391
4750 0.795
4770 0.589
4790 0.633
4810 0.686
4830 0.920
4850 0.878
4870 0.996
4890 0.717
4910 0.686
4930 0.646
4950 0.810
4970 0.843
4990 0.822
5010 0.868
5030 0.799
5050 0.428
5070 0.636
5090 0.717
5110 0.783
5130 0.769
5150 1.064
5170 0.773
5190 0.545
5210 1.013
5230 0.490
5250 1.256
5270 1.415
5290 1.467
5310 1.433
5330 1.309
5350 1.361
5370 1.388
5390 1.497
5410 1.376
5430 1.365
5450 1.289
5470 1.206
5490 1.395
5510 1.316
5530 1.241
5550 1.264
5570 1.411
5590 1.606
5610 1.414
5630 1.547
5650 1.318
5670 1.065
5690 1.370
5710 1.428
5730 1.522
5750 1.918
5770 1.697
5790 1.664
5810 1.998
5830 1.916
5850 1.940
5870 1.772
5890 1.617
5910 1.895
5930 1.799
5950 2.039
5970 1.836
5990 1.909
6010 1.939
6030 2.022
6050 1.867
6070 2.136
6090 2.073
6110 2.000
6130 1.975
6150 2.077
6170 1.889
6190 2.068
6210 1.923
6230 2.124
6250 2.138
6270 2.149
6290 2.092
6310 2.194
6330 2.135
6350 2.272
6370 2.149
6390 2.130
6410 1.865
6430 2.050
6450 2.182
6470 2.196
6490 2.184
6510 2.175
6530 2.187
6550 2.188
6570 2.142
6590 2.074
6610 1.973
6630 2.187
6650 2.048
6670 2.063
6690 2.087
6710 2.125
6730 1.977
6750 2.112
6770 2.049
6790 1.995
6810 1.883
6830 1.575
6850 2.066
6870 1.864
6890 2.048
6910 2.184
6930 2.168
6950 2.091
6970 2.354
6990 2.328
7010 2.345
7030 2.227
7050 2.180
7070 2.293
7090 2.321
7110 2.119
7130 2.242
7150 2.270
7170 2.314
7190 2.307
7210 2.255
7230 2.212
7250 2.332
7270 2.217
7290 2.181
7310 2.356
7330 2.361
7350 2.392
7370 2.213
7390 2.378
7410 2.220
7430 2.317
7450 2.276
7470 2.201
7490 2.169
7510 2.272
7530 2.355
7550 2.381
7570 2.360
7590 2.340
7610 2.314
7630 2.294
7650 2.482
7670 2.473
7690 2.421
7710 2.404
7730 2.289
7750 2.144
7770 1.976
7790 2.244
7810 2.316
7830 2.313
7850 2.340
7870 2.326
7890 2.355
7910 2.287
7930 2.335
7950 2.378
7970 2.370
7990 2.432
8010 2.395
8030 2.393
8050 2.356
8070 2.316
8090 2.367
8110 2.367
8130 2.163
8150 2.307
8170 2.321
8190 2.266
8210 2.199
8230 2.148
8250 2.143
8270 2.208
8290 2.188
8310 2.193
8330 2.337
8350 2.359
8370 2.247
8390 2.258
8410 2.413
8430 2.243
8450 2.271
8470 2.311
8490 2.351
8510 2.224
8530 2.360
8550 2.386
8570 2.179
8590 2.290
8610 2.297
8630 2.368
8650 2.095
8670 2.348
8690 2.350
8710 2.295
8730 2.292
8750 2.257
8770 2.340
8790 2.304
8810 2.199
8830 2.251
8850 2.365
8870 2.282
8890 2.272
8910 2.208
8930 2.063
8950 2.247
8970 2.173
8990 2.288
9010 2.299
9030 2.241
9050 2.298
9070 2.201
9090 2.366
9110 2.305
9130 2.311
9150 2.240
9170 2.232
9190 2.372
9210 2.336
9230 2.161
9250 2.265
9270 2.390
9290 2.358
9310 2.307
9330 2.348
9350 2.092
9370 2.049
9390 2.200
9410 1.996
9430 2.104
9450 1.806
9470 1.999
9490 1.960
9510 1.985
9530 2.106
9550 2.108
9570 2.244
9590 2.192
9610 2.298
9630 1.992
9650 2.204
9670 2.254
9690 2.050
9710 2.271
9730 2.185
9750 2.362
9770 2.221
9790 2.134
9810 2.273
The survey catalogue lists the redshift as 0.318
